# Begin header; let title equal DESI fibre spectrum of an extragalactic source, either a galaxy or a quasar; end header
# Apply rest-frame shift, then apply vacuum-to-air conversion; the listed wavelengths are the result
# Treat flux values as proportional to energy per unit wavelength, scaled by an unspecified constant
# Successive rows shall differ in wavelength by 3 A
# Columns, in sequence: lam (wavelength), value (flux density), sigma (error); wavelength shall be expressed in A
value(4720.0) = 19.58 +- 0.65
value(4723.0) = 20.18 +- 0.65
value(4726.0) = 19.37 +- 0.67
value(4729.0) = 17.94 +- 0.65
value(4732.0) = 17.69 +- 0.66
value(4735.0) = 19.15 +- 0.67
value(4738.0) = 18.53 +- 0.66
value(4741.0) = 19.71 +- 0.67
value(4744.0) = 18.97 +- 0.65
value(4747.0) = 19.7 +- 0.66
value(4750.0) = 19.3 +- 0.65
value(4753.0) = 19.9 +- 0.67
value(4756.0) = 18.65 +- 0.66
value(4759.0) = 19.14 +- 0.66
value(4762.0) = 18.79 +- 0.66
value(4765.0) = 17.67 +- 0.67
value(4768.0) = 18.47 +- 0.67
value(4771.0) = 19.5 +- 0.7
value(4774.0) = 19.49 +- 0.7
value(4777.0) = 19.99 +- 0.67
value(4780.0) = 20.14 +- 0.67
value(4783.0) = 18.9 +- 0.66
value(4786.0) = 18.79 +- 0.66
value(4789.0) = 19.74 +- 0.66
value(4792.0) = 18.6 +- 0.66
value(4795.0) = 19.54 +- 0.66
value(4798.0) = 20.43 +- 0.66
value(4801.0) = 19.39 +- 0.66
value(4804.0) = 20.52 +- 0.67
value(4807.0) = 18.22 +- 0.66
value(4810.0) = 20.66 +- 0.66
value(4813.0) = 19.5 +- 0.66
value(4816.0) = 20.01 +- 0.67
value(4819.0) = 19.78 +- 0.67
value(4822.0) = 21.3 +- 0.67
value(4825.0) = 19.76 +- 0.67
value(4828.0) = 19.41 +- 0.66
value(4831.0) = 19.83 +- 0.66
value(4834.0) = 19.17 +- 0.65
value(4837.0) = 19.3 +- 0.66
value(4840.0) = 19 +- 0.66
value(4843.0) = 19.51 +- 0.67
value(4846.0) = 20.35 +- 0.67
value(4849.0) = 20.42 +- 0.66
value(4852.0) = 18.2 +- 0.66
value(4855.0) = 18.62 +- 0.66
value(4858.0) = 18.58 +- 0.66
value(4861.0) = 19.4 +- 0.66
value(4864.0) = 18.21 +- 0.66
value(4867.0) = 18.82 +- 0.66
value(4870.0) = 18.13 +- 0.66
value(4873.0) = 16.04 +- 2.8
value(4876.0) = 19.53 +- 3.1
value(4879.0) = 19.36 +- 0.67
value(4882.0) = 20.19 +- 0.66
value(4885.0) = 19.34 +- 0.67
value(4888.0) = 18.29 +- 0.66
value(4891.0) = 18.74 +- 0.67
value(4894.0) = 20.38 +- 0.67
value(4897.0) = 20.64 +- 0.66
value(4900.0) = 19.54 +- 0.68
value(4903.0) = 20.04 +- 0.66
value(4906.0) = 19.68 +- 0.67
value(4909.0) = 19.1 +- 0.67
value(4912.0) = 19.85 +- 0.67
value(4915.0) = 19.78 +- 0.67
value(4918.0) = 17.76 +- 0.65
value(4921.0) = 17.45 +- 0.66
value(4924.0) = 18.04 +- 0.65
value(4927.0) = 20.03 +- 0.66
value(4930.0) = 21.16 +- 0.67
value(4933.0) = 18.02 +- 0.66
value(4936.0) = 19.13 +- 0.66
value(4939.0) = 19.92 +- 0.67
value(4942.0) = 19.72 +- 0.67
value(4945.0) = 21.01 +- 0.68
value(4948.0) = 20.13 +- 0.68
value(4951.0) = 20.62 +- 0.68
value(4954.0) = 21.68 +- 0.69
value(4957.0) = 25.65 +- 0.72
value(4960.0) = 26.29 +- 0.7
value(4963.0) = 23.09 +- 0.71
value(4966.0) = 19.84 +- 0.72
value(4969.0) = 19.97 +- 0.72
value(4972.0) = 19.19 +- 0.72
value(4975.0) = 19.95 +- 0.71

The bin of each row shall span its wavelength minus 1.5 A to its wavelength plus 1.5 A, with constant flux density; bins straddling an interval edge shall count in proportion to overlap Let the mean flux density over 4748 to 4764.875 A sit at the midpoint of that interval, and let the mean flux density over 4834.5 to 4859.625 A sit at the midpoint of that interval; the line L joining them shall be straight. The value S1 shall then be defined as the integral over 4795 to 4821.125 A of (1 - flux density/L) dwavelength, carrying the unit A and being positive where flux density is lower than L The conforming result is -0.9 A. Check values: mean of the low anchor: 19.1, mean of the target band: 19.8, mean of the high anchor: 19.2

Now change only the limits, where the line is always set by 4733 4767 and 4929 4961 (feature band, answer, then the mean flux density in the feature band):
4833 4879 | 2.89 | 18.9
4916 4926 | 1.39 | 18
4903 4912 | 0.50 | 19.6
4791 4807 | -0.03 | 19.6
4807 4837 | -0.03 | 19.8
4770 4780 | -0.23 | 19.7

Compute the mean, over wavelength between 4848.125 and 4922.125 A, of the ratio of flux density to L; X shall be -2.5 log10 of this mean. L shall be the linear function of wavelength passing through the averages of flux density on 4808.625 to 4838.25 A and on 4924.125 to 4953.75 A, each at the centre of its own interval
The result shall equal 0.05 mag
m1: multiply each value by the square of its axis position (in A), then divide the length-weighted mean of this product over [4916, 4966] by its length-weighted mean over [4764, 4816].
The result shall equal 1.1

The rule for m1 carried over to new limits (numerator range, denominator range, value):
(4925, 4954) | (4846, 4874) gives 1.11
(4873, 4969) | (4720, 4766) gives 1.14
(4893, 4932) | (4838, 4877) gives 1.06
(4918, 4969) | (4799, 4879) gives 1.12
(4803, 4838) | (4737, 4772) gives 1.07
